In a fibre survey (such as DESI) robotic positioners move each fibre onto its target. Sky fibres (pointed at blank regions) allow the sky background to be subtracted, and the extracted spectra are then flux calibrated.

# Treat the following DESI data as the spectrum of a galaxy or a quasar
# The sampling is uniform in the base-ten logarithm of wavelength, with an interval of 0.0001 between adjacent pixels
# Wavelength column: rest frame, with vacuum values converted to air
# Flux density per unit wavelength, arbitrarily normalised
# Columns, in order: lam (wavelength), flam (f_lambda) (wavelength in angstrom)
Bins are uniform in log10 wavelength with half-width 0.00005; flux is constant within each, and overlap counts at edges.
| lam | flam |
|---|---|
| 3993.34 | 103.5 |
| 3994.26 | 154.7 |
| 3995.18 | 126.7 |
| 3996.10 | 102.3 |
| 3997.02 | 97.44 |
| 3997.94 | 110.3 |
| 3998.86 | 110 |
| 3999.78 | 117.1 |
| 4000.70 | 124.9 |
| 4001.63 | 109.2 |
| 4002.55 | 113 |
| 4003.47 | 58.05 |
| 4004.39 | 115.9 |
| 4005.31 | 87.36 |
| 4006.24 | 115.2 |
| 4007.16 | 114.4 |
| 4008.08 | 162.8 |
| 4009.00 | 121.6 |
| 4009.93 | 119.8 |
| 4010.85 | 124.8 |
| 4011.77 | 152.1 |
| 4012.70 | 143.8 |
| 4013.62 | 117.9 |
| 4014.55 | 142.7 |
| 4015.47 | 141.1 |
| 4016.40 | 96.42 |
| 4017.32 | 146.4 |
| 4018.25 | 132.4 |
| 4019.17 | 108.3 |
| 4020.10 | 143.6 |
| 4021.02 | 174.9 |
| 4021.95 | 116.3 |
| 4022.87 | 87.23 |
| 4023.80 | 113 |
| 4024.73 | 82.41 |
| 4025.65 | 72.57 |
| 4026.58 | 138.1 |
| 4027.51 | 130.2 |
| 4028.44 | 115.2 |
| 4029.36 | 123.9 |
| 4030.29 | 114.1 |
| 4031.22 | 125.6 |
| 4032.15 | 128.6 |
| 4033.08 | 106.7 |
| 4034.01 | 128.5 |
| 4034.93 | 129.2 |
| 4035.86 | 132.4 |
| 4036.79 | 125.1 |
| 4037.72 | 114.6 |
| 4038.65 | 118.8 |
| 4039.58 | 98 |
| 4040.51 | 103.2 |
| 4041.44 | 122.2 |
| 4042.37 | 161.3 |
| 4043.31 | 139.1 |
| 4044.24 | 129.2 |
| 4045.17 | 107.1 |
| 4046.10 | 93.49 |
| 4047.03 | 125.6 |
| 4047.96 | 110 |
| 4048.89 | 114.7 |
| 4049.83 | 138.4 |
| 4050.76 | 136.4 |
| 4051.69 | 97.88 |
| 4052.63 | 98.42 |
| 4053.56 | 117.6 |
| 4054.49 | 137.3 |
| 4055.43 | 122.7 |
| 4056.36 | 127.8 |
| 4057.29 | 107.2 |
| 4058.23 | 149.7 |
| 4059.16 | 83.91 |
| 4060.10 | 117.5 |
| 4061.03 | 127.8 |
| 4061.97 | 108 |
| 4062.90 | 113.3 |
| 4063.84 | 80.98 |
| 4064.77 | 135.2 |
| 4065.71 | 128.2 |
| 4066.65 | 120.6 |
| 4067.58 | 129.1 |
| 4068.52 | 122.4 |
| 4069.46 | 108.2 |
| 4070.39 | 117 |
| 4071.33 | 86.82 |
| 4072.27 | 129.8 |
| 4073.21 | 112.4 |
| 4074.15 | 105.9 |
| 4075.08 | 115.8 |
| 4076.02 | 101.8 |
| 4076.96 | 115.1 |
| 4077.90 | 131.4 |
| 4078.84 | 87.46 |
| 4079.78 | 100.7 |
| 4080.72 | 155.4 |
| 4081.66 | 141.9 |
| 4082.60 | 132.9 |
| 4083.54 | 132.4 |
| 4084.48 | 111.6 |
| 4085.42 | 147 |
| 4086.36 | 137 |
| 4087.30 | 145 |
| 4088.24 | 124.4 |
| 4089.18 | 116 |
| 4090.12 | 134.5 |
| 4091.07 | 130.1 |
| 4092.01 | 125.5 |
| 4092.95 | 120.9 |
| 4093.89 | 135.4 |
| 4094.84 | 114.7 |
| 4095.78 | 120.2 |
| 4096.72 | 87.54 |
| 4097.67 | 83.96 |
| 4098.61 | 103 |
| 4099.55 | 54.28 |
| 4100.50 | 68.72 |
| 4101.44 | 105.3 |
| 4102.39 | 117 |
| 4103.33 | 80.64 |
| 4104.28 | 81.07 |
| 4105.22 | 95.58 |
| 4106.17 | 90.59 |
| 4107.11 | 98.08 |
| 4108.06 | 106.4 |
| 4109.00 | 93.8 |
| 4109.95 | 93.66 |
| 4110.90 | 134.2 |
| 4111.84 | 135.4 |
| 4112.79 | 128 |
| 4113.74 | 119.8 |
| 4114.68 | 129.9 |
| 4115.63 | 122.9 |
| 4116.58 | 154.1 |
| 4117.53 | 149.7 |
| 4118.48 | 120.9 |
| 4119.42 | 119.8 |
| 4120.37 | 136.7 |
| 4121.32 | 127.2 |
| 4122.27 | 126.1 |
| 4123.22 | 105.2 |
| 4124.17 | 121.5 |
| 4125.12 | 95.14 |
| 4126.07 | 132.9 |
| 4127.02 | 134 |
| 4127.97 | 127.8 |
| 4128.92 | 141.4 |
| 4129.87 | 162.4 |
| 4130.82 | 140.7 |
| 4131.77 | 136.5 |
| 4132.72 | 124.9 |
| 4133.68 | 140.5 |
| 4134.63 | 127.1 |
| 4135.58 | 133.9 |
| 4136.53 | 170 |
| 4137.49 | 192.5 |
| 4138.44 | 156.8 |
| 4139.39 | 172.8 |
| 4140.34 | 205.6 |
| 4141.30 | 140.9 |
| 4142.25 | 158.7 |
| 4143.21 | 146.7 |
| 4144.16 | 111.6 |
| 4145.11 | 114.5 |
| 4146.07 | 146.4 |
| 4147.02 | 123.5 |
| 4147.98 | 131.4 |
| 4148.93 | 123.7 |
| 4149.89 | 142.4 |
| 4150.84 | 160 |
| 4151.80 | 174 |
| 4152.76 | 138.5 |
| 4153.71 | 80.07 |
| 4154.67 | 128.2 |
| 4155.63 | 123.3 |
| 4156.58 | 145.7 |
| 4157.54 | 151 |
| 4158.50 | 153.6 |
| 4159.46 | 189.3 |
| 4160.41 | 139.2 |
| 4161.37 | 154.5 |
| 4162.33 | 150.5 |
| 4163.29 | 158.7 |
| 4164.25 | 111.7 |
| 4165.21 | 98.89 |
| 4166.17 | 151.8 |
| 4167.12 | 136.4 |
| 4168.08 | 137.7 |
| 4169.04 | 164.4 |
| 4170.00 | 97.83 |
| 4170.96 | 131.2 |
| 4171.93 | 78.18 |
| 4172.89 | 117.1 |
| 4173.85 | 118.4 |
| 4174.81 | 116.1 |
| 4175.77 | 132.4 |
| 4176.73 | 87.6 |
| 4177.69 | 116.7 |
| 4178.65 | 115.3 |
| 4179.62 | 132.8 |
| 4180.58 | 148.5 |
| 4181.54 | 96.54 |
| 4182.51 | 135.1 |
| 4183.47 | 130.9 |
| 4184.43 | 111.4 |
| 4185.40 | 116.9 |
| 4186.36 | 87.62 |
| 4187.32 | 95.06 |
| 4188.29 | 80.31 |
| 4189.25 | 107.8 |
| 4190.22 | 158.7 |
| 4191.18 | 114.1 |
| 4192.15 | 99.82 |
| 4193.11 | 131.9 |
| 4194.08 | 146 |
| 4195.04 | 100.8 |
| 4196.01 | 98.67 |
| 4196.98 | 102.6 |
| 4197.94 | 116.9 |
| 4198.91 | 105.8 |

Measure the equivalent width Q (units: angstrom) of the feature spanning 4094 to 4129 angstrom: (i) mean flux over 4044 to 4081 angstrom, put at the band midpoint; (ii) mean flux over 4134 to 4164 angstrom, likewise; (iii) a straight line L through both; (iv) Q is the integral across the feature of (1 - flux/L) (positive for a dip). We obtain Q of 5.5 angstrom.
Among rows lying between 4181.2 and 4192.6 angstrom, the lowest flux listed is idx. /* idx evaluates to 80.31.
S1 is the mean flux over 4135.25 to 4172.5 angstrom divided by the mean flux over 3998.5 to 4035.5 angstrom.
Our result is 1.18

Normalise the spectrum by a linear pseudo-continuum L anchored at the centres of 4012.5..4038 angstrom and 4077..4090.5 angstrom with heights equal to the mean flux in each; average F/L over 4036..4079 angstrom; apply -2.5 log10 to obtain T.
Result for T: 0.07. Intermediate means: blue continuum 122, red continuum 128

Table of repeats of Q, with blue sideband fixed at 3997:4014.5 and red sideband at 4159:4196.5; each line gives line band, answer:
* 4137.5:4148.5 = -2.4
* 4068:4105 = 2.0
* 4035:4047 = -0.2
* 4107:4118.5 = -0.2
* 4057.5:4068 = 0.2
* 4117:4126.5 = -0.2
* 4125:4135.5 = -1.1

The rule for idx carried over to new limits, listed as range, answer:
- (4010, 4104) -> 54.28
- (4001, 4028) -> 58.05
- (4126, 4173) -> 78.18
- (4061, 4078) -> 80.98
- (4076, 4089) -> 87.46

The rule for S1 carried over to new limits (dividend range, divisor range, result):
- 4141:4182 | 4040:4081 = 1.12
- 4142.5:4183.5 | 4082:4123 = 1.13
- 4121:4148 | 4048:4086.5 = 1.18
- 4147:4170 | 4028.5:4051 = 1.15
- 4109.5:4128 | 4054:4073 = 1.07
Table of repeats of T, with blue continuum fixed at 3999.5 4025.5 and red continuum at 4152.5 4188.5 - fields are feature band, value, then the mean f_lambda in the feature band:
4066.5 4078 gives 0.07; 114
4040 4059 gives 0.00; 121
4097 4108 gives 0.35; 89.5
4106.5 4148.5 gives -0.08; 134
